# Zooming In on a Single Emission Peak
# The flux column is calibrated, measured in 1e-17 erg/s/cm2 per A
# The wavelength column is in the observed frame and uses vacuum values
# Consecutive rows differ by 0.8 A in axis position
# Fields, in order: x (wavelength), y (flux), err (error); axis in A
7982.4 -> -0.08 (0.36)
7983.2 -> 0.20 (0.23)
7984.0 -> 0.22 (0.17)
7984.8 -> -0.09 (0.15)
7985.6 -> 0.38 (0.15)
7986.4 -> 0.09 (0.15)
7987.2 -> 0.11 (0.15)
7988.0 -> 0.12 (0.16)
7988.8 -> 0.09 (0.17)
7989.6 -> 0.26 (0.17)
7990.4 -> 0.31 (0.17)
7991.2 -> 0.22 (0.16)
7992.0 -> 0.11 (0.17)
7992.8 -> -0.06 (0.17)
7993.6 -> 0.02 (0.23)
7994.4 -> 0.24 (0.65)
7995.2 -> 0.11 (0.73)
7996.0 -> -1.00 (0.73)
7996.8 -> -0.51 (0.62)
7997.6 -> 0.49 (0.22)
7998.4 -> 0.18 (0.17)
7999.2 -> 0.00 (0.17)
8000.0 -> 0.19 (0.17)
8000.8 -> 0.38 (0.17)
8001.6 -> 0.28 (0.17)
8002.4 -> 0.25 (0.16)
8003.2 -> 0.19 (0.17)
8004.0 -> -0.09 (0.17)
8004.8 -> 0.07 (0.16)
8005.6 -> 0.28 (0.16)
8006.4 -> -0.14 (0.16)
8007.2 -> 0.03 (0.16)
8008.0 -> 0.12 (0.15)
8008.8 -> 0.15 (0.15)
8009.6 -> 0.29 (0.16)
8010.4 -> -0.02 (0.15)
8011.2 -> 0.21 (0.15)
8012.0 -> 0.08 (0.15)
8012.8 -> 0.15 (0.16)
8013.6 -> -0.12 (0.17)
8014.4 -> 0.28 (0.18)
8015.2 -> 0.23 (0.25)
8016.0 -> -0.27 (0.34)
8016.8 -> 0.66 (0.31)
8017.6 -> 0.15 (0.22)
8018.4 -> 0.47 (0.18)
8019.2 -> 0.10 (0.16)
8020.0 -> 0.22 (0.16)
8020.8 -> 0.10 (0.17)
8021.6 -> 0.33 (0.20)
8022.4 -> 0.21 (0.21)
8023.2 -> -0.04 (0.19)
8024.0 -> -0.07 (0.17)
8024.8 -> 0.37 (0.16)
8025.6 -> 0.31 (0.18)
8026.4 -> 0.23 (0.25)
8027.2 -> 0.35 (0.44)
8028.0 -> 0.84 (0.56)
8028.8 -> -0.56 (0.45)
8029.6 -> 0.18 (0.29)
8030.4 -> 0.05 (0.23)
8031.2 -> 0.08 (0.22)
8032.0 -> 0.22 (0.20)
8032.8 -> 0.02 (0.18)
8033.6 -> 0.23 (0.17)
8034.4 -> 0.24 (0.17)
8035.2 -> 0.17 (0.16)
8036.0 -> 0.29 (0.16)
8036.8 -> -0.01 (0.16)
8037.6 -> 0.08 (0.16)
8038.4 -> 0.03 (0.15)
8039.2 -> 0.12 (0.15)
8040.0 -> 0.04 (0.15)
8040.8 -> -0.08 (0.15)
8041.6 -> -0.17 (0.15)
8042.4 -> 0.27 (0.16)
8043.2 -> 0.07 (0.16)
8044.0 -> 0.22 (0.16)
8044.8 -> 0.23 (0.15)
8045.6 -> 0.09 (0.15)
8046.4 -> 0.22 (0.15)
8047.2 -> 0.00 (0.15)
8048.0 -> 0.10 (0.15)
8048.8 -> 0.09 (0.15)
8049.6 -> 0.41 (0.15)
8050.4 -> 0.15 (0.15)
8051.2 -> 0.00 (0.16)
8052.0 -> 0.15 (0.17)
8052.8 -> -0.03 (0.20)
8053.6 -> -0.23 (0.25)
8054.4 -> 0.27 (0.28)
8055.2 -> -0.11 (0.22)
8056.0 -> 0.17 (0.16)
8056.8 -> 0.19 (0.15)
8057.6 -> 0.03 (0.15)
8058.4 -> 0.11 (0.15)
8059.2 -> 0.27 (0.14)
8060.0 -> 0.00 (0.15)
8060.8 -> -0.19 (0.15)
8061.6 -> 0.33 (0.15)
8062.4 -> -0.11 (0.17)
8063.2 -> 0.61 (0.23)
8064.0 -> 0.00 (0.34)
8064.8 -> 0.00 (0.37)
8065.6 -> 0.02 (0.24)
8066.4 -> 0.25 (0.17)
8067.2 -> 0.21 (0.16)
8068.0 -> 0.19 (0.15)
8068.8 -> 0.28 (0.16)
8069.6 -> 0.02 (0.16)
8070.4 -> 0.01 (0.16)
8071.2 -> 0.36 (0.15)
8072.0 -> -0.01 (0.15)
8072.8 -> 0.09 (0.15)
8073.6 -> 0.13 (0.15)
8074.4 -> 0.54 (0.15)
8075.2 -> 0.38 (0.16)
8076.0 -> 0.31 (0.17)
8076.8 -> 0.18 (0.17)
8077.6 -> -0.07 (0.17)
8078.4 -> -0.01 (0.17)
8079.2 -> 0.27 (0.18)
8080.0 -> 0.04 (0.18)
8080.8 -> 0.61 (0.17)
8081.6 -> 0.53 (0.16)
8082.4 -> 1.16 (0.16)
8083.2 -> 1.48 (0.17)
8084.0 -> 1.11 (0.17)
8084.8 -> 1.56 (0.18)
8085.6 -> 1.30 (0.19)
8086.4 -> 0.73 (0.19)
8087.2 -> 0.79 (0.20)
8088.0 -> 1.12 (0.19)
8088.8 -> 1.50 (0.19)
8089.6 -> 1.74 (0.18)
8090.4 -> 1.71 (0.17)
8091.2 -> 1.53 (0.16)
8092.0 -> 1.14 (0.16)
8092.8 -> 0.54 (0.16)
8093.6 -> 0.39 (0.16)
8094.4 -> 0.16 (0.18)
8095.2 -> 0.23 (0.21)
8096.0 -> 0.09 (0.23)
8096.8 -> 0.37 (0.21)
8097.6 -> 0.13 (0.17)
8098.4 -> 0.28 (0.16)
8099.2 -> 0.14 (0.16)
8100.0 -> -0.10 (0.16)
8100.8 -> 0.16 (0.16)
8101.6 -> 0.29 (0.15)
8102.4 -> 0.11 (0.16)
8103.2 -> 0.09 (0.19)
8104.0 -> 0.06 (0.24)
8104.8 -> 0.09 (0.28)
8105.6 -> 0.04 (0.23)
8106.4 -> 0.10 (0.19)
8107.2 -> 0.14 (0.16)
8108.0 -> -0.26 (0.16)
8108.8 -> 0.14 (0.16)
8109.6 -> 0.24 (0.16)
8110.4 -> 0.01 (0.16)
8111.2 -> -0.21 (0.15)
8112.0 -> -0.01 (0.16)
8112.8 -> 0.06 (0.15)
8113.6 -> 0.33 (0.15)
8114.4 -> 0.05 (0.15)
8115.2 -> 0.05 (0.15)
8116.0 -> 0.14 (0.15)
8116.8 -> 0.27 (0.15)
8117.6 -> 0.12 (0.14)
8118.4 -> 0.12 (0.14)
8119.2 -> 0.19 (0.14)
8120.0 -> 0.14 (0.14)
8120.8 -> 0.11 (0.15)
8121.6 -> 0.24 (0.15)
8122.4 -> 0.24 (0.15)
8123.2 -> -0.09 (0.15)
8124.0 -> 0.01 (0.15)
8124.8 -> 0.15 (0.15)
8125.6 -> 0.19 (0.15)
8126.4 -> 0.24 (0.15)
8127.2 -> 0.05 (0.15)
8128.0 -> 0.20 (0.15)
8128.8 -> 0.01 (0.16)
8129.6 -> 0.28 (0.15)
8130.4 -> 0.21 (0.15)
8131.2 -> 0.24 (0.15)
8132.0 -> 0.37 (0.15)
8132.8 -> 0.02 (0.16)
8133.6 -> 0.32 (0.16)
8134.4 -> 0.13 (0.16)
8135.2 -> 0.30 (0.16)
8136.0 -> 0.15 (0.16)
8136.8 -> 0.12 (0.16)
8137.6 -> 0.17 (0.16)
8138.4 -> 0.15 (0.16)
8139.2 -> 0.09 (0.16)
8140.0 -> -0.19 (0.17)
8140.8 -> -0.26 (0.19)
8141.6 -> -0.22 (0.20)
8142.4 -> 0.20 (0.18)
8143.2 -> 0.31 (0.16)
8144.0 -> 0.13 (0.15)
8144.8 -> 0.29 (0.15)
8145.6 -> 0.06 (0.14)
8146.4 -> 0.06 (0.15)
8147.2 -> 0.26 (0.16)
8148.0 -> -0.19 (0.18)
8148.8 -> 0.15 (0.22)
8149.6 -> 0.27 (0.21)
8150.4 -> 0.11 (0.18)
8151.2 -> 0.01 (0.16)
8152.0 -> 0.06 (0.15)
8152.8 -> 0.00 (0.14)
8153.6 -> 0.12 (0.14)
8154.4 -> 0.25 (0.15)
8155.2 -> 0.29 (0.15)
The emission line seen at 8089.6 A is [O II] 3727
